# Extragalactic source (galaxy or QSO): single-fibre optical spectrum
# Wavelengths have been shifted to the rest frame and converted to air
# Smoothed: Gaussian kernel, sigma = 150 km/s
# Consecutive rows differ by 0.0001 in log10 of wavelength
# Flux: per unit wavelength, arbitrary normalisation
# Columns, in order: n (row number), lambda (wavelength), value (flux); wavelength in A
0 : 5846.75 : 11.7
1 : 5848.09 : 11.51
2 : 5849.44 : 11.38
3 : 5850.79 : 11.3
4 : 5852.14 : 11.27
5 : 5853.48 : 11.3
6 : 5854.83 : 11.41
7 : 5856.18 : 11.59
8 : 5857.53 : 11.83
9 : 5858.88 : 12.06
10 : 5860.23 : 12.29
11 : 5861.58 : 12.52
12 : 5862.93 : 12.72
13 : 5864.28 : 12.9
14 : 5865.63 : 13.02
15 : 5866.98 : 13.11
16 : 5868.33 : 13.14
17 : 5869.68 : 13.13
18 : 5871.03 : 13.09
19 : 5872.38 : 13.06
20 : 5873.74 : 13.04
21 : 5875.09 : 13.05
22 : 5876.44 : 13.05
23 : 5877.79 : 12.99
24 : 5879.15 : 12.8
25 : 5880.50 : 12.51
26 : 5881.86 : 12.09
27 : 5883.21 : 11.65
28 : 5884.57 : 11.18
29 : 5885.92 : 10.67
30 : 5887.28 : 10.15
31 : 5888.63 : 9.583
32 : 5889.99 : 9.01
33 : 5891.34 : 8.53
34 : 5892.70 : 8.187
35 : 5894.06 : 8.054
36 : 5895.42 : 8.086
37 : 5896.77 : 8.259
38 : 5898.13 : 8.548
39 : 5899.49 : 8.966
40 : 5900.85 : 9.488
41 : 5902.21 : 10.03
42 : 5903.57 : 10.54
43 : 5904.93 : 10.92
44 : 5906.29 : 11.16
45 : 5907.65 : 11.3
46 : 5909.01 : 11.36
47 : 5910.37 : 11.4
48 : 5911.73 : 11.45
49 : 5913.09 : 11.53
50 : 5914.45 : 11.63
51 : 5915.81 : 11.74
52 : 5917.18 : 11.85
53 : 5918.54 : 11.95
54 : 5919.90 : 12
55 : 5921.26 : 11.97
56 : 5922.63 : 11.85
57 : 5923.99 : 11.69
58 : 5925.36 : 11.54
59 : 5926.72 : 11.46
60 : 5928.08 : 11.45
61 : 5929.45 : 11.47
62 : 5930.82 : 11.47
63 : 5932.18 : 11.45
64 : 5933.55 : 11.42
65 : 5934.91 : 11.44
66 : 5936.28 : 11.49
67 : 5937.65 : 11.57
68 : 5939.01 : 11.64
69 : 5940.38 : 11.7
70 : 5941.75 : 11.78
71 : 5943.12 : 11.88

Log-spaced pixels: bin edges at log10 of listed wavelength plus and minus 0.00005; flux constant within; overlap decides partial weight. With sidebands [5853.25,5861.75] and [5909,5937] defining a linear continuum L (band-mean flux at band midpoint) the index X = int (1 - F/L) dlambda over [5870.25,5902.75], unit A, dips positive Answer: 2.9 A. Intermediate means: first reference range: 11.8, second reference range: 11.6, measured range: 10.7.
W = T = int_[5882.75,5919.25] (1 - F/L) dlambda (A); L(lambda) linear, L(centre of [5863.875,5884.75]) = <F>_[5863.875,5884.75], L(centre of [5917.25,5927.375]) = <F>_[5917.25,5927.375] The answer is 5.8 A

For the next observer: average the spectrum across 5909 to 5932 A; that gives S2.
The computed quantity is 11.6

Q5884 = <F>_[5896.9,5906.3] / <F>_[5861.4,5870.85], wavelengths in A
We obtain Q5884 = 0.8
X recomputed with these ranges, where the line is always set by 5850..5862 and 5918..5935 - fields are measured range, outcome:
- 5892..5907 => 3.04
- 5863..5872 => -1.04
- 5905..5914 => 0.24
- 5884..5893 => 1.56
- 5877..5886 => -0.31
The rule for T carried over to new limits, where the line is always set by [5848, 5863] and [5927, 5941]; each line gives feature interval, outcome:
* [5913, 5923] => -0.2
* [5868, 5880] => -1.4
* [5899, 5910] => 1.0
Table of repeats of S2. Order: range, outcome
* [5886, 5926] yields 10.4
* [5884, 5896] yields 9.26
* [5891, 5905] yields 8.98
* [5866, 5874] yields 13.1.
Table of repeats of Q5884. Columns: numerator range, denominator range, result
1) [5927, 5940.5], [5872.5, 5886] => 0.93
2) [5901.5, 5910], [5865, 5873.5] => 0.83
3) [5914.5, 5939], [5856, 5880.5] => 0.91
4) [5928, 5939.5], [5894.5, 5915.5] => 1.11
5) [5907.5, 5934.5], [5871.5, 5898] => 1.07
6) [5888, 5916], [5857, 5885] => 0.79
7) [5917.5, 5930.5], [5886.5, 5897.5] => 1.34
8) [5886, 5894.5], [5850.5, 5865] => 0.76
